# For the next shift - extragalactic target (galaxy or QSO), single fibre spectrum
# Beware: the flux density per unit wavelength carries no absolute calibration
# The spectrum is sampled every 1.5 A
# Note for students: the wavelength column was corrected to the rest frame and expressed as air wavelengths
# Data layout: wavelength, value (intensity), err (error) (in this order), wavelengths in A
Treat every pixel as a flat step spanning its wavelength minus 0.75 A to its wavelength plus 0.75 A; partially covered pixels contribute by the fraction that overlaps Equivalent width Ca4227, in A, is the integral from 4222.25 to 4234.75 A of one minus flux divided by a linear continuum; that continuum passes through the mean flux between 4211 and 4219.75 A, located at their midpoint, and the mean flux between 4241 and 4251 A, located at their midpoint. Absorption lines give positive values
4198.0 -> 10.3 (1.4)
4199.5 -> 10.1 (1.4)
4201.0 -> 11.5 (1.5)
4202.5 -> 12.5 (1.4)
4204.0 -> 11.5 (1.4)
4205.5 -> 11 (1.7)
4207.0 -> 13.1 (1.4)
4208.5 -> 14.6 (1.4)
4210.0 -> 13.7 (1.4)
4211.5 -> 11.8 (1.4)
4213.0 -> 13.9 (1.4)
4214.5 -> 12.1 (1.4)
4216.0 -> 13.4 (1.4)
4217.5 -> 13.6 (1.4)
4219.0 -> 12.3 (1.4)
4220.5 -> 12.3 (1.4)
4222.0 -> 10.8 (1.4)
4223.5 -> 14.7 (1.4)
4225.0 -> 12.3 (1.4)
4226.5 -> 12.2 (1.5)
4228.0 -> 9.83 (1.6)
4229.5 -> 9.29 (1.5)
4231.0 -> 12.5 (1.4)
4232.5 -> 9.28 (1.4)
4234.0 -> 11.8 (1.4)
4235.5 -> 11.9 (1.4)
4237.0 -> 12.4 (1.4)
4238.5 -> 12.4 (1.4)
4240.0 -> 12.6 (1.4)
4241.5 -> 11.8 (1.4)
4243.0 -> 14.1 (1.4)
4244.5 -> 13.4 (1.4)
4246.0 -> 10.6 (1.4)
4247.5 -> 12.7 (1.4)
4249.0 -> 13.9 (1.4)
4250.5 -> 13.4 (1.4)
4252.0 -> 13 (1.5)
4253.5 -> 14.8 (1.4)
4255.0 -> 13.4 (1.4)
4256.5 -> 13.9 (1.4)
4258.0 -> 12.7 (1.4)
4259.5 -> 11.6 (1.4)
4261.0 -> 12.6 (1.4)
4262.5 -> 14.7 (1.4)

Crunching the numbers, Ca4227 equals 1.4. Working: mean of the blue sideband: 12.9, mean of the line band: 11.5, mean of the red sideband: 12.9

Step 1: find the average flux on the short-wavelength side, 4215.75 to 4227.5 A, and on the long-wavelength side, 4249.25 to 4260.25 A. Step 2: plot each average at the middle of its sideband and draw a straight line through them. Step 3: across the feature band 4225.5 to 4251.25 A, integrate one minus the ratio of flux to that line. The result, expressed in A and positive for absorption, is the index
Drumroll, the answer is 1.9 A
